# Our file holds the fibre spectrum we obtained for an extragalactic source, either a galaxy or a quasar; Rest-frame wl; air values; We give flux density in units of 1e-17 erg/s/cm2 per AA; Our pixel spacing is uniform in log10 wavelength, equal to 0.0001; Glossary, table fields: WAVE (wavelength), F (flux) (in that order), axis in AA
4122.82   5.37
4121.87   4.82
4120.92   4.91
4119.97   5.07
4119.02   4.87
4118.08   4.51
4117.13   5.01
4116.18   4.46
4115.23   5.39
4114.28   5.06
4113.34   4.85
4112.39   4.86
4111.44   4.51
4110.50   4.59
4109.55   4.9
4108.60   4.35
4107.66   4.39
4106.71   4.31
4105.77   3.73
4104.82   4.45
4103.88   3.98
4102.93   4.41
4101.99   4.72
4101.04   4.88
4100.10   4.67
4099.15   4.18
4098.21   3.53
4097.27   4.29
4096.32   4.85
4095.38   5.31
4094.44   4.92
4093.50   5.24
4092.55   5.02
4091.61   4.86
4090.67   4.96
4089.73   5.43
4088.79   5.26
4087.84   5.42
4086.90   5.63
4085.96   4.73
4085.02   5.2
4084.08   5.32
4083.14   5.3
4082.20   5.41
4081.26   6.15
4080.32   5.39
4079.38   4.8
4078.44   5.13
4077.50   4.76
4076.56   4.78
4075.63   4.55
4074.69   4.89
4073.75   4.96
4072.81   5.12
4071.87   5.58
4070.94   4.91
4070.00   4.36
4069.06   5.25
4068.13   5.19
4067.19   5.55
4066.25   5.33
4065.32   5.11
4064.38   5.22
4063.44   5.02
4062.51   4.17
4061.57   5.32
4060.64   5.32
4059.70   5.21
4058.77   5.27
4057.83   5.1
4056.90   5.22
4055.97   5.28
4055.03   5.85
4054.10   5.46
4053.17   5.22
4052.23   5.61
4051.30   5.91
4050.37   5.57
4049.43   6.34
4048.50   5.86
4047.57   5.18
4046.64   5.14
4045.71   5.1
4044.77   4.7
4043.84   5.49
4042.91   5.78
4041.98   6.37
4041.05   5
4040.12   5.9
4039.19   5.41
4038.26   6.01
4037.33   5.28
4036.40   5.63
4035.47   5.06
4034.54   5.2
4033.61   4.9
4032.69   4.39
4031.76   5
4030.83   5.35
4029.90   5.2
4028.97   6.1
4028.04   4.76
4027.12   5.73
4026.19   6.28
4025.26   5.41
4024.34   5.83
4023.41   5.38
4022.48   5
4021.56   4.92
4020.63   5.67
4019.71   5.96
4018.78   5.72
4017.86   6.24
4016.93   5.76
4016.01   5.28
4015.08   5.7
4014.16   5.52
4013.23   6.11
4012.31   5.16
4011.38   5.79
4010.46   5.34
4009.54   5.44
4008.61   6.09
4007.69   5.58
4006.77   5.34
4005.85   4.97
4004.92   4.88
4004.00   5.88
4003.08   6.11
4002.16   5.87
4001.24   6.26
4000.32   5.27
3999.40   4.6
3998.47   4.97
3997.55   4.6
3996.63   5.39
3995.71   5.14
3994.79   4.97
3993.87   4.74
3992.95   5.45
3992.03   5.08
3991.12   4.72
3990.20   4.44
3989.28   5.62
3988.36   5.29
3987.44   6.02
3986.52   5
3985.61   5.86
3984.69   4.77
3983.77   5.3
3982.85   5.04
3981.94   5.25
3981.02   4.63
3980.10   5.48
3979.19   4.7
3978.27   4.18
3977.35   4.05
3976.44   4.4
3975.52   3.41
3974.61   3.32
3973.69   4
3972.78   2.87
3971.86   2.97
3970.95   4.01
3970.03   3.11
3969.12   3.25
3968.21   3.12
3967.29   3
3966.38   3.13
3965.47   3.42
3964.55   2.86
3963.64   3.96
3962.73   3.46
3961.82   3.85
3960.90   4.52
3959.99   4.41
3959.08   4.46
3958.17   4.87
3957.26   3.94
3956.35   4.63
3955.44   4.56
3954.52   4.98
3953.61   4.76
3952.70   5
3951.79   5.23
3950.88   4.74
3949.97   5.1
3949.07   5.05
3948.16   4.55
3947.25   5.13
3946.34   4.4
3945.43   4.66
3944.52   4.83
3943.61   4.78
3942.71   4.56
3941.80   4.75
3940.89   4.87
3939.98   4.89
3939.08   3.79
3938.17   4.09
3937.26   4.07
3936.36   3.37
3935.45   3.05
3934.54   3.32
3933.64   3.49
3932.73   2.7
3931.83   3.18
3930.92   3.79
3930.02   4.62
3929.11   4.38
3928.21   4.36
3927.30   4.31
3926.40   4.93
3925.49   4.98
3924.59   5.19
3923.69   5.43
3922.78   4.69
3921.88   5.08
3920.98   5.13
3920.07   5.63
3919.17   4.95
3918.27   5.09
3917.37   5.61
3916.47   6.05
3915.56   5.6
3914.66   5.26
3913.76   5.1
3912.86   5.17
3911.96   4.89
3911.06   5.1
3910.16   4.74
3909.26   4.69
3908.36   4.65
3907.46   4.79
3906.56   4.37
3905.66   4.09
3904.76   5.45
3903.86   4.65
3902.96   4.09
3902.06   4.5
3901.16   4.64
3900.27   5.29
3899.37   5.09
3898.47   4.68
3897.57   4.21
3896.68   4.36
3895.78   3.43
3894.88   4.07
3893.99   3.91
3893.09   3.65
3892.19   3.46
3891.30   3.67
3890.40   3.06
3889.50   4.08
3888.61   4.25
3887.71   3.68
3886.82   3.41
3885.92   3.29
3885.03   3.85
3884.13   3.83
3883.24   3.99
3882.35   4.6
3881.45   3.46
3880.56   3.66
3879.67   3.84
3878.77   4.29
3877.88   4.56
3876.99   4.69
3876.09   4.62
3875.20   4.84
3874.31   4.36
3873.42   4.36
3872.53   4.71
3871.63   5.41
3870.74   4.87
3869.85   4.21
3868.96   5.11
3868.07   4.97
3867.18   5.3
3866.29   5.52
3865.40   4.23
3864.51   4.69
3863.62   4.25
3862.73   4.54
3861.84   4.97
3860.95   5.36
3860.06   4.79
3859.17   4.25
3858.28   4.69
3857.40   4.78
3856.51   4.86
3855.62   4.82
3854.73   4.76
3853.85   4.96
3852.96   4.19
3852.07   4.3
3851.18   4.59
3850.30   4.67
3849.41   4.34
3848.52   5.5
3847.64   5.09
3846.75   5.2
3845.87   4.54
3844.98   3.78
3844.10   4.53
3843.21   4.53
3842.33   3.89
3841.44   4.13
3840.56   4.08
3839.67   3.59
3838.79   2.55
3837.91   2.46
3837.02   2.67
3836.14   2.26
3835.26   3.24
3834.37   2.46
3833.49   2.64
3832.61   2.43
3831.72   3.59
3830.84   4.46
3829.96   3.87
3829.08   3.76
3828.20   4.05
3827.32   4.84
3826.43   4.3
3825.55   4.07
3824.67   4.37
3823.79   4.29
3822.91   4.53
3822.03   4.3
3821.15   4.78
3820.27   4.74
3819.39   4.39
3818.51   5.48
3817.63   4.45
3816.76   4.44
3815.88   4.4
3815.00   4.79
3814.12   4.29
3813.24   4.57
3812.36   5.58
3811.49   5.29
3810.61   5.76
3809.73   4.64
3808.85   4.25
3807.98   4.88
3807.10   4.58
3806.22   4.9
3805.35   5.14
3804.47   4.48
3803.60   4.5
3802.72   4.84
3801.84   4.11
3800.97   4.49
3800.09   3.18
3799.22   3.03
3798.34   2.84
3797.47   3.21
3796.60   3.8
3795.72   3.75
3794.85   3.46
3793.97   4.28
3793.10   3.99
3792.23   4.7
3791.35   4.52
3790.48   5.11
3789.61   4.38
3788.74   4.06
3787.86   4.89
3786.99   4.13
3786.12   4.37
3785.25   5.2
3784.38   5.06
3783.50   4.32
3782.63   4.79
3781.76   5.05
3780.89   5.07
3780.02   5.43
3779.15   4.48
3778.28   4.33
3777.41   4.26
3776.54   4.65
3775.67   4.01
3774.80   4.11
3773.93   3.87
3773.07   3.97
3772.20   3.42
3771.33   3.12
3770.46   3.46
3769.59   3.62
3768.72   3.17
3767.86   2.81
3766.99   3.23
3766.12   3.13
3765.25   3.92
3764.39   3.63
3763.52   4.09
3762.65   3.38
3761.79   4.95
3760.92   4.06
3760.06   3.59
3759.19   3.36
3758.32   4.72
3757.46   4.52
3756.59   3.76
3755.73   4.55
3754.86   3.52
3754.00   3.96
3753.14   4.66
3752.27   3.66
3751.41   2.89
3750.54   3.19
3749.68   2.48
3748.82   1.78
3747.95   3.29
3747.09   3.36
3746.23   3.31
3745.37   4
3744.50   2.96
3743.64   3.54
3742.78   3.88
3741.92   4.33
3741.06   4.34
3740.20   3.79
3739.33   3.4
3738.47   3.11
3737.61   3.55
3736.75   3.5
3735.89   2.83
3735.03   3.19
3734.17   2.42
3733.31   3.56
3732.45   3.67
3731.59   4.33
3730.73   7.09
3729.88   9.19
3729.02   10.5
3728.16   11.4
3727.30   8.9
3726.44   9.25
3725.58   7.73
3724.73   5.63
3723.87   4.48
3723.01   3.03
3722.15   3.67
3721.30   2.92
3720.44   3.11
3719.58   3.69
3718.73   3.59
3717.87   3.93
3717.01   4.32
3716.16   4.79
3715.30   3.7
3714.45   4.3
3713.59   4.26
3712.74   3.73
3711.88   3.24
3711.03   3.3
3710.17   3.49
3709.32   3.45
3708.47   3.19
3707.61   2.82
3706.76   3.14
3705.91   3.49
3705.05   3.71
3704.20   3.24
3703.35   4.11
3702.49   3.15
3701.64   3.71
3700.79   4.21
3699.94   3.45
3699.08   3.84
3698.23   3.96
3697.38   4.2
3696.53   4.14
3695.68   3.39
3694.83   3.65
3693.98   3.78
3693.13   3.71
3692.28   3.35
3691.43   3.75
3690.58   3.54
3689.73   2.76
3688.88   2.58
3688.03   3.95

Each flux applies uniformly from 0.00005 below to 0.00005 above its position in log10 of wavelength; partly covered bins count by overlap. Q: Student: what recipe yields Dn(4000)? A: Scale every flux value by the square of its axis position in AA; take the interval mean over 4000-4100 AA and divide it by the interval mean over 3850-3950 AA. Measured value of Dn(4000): 1.3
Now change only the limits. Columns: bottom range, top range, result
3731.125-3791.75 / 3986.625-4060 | 1.60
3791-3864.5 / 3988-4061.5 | 1.40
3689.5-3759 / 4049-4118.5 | 1.46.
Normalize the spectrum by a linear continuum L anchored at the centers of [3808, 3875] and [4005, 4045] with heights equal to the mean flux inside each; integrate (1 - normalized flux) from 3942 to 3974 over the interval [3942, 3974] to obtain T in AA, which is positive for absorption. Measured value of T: 5.6 AA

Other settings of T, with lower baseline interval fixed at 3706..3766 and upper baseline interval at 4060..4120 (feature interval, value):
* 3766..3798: 1.11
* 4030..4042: -1.28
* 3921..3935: 0.79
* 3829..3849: 3.18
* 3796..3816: -0.31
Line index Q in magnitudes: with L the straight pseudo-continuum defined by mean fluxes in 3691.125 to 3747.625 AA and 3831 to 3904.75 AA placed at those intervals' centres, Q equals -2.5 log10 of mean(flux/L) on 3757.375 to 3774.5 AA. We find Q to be 0.15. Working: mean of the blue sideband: 4.24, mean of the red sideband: 4.23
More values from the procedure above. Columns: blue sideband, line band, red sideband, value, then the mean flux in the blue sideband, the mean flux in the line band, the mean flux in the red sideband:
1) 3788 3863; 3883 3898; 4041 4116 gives 0.184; 4.27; 3.77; 5.05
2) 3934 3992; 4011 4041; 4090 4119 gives -0.218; 4.35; 5.48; 4.65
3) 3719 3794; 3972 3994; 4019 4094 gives 0.077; 4.3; 4.71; 5.3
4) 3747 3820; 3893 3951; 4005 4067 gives 0.059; 4.15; 4.59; 5.43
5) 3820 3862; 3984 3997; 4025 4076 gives -0.043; 4.16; 5.18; 5.31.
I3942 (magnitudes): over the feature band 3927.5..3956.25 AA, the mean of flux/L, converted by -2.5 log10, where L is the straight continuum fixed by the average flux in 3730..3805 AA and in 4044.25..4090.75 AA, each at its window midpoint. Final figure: 0.08 mag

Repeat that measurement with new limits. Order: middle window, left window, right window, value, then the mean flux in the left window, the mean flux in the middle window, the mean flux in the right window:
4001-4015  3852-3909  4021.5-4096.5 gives -0.120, 4.41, 5.62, 5.28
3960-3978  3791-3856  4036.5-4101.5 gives 0.329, 4.2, 3.54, 5.2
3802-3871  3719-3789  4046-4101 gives 0.027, 4.29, 4.4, 5.15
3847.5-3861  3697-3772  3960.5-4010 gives -0.093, 4.07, 4.72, 4.63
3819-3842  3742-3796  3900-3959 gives 0.136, 3.96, 3.72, 4.65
